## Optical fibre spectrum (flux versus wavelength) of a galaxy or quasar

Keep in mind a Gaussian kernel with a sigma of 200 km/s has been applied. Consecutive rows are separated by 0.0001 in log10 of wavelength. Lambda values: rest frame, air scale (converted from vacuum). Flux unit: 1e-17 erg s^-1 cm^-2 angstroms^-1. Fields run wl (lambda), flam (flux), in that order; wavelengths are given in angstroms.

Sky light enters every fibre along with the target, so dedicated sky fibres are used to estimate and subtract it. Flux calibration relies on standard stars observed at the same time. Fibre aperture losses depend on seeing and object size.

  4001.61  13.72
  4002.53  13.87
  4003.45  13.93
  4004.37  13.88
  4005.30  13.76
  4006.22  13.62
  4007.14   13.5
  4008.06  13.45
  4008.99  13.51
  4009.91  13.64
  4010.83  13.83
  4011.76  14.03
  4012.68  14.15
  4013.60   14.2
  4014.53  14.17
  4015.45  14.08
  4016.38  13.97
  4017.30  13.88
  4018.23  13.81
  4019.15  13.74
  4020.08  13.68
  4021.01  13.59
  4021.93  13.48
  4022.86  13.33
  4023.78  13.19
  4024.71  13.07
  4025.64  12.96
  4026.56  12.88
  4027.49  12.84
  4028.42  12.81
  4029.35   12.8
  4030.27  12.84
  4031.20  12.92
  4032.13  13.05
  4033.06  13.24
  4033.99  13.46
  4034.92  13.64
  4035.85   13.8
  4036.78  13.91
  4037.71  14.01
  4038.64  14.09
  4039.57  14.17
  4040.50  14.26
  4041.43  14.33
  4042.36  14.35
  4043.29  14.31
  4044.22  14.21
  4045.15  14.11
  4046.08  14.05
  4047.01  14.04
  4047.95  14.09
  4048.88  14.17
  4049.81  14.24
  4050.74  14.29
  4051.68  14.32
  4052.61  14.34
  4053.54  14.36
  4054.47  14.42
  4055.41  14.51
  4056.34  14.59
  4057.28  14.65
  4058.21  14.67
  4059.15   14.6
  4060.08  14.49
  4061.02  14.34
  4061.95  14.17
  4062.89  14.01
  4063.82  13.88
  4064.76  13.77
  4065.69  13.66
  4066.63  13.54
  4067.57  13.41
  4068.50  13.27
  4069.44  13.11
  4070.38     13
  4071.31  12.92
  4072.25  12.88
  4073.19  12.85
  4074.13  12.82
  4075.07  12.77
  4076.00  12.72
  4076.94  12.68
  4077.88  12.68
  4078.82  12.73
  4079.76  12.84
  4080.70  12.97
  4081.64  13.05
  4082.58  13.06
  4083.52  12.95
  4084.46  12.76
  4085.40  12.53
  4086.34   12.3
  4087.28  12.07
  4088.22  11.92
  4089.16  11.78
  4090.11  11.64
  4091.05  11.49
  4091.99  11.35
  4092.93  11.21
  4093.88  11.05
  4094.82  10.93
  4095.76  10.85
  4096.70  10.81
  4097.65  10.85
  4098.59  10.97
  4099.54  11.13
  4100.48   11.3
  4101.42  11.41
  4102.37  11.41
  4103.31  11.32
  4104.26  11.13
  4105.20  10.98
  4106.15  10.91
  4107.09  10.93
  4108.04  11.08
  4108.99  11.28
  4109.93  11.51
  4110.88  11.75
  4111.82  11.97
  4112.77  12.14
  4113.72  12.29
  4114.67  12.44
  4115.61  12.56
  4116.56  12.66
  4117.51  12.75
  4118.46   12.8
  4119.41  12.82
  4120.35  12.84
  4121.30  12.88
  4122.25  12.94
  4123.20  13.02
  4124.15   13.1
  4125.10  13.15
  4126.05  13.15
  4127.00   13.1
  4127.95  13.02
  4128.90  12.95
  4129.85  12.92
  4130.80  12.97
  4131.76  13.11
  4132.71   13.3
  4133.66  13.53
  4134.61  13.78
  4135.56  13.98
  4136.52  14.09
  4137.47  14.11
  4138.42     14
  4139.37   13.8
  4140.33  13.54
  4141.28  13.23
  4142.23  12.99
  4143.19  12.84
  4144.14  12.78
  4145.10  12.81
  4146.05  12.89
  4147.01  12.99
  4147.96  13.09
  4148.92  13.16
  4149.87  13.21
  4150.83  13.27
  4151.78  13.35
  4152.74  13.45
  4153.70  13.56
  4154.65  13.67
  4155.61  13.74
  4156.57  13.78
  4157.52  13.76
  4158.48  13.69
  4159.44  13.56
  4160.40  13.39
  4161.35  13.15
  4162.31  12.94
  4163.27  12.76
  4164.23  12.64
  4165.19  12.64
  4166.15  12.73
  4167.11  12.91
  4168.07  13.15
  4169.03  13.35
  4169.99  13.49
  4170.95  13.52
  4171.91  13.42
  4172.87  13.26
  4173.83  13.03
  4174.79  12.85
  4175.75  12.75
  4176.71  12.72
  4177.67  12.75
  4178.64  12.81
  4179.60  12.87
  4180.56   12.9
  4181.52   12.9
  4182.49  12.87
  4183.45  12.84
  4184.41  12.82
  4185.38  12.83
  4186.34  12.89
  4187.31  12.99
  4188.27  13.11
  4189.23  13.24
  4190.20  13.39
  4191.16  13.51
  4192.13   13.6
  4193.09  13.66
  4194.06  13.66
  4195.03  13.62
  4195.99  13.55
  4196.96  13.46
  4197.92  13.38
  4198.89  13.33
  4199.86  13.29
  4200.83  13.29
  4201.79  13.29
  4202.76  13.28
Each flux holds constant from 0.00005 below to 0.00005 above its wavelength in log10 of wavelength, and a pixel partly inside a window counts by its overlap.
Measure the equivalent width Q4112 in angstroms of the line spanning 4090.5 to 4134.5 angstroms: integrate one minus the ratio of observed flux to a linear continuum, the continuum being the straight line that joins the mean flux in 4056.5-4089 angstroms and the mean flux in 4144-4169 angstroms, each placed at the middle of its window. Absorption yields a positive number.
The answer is 3.9 angstroms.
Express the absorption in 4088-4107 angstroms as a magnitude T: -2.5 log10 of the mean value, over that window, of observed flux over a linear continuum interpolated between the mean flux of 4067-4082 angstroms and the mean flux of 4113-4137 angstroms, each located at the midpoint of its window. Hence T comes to 0.159 mag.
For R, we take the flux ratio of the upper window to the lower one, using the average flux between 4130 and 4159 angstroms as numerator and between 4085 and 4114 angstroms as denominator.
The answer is 1.2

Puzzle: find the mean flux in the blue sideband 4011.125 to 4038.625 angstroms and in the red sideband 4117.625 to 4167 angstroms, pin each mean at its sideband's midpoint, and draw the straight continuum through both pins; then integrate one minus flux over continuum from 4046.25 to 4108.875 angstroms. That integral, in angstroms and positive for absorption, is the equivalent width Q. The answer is 2.98 angstroms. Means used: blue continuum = 13.5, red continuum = 13.2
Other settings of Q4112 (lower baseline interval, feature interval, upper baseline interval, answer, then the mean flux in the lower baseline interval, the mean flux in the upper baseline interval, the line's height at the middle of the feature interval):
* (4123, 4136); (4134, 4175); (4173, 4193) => -0.60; 13.2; 13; 13.1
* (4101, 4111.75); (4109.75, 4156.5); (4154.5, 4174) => -3.42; 11.3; 13.3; 12.2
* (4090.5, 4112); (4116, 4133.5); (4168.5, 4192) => -1.83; 11.2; 13.1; 11.7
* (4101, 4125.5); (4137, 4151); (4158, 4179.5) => -0.69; 12.1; 13.1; 12.6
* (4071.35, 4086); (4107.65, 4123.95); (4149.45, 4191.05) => 0.74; 12.8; 13.1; 12.9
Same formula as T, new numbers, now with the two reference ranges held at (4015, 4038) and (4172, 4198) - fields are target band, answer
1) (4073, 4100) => 0.11 mag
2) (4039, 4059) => -0.08 mag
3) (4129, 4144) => -0.02 mag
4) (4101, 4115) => 0.16 mag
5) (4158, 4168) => 0.01 mag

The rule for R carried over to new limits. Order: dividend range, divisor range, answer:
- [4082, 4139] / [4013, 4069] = 0.88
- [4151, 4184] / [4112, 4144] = 1.00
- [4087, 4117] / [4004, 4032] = 0.85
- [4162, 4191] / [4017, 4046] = 0.96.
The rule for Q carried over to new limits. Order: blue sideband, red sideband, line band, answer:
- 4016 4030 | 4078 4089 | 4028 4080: -3.0 angstroms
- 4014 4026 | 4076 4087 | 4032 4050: -0.9 angstroms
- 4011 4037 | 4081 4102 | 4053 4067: -1.9 angstroms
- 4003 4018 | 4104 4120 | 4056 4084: -1.6 angstroms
